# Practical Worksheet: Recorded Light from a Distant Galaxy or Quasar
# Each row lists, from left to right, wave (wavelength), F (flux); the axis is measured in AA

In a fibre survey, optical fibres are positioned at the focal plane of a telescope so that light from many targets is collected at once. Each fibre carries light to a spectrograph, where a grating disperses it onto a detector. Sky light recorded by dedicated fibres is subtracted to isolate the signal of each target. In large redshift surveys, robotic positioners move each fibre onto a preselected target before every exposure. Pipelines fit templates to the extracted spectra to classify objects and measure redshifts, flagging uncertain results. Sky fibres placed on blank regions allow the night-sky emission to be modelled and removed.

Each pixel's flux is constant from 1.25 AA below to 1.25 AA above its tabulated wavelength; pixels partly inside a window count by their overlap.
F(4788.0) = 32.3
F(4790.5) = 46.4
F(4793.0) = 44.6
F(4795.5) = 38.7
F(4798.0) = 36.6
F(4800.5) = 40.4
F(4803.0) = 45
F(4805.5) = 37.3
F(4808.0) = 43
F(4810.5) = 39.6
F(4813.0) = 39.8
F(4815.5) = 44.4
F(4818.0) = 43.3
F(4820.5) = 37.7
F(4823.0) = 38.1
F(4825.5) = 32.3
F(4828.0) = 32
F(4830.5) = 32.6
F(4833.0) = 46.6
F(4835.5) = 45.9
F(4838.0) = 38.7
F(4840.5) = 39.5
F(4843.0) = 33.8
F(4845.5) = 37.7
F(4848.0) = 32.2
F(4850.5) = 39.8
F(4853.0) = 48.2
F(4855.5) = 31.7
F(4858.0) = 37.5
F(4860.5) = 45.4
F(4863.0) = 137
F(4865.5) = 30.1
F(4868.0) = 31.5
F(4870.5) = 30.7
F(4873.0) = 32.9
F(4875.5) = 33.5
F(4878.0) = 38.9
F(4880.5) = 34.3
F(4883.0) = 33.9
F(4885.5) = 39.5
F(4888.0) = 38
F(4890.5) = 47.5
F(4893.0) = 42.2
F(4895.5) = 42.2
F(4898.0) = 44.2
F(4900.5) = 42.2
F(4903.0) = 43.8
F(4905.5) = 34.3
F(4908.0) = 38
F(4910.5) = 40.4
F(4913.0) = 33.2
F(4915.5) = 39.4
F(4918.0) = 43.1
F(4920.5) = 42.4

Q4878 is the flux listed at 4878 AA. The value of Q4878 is 38.9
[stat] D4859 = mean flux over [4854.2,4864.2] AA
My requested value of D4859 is 62.5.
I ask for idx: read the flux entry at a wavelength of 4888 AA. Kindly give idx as 38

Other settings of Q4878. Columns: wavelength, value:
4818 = 43.3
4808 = 43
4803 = 45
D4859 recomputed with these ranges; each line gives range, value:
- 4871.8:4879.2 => 35.1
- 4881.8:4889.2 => 37.1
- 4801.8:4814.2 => 40.9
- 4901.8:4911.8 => 39.1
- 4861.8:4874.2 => 52.2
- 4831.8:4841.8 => 42.6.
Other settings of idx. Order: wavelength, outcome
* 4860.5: 45.4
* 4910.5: 40.4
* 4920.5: 42.4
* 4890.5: 47.5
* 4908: 38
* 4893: 42.2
